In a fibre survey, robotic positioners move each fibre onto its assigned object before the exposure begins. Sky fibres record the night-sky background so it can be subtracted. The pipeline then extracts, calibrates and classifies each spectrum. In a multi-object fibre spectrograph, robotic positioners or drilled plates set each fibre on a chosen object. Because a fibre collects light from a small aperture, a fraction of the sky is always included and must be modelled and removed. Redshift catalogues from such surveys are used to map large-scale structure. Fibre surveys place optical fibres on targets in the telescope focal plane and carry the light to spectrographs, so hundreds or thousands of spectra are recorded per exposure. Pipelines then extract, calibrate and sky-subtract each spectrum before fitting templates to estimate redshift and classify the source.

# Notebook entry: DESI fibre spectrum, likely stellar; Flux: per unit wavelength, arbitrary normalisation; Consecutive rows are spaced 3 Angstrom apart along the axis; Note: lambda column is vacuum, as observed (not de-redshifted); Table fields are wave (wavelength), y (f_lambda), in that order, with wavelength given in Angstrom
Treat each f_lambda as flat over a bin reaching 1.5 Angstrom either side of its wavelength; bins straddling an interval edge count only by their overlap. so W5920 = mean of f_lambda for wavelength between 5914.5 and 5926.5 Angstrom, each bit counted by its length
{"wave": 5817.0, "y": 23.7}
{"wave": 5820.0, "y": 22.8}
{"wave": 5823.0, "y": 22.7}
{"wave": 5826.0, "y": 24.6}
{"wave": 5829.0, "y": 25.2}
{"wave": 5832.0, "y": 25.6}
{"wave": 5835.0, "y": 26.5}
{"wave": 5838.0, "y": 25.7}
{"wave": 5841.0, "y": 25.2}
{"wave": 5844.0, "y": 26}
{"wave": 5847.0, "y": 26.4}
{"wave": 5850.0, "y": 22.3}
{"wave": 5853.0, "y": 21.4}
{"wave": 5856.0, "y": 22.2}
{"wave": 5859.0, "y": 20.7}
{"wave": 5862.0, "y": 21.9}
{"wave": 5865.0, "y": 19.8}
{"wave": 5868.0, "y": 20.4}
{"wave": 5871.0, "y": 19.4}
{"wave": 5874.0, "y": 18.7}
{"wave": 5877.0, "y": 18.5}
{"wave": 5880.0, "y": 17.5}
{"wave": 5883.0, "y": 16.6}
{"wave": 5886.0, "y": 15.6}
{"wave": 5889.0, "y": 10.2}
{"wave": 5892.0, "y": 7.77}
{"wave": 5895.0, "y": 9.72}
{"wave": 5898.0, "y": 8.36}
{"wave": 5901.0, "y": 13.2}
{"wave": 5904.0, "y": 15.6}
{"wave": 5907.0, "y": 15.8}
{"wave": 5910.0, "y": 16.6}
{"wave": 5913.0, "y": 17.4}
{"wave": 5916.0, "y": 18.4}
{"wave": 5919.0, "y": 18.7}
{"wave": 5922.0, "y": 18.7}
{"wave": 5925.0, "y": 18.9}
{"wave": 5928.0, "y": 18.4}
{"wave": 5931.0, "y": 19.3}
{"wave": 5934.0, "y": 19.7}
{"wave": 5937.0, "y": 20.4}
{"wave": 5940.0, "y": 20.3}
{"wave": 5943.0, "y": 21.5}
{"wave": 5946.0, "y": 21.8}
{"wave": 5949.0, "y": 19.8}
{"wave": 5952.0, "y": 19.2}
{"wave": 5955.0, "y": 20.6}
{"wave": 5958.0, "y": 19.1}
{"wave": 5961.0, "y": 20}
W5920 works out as 18.7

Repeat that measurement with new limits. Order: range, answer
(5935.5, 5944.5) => 20.7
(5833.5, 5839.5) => 26.1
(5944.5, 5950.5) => 20.8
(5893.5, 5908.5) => 12.5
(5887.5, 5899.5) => 9.01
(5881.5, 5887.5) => 16.1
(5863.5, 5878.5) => 19.4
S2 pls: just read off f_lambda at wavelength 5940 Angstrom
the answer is 20.3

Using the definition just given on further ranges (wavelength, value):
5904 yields 15.6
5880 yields 17.5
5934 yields 19.7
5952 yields 19.2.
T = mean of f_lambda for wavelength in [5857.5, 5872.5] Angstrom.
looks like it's 20.4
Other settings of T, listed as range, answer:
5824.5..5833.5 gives 25.1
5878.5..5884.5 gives 17.1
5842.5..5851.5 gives 24.9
